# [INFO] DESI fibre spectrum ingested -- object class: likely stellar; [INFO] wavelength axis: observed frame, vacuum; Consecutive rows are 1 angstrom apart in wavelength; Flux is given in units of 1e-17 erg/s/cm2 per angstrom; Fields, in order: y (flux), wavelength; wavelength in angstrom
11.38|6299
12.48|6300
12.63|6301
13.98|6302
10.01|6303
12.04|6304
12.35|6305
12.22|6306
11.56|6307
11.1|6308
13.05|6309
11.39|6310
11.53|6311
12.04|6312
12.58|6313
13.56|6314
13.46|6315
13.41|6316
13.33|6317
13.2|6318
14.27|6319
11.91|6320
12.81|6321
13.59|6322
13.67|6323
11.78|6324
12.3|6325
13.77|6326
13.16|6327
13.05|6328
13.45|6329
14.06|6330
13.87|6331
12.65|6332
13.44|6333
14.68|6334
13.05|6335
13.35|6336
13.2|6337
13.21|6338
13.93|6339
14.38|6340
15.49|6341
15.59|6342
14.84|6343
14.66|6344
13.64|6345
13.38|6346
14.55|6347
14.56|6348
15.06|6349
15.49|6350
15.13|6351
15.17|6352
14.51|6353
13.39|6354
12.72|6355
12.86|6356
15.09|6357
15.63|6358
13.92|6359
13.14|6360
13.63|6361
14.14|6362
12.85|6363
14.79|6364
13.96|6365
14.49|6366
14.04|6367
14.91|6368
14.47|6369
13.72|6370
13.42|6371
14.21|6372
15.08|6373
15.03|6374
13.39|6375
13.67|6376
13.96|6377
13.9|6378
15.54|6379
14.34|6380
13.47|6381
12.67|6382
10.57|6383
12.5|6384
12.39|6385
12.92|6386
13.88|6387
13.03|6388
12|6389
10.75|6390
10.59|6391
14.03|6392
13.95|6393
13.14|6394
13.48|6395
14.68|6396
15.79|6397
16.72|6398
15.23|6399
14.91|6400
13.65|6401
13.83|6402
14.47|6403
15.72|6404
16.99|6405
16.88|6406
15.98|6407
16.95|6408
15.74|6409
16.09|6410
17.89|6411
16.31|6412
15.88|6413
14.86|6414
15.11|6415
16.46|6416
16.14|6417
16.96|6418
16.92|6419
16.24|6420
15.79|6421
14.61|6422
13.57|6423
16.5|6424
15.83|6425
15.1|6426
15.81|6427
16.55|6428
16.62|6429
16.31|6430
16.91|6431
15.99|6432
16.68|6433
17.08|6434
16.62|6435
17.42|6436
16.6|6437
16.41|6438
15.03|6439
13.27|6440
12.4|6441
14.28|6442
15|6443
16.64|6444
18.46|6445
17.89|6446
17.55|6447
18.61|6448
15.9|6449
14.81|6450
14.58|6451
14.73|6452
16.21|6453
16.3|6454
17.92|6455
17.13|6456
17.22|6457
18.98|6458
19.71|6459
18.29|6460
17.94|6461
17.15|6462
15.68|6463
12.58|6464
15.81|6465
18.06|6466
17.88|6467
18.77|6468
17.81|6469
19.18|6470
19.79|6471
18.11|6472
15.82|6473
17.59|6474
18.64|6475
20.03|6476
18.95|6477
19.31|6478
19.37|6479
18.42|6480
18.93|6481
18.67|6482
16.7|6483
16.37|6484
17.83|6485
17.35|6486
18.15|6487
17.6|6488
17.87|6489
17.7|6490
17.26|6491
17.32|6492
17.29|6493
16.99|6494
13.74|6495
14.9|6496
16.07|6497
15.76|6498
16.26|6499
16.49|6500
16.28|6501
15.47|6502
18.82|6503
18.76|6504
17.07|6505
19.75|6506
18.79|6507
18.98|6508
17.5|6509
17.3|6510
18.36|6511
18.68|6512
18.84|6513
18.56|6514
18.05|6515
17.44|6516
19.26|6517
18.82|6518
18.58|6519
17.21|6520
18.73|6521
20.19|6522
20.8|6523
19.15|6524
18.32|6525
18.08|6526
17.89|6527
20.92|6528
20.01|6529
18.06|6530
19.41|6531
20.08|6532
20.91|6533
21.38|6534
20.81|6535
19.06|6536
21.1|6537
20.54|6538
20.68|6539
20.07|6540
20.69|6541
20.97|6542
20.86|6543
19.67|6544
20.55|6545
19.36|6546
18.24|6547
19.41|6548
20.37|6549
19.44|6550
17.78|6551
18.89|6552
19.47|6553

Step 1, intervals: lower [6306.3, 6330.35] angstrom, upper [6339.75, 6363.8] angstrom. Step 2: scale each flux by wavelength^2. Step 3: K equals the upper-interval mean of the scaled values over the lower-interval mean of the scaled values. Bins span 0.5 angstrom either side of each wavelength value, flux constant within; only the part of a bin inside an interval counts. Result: 1.13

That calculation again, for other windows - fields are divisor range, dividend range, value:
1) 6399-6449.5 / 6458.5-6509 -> 1.12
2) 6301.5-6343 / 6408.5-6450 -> 1.27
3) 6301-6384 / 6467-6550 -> 1.44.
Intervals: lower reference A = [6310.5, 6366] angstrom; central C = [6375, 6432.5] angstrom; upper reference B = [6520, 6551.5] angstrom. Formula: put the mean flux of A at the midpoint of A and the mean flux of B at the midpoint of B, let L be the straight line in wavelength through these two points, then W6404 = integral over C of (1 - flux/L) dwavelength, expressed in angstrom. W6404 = 3.3 angstrom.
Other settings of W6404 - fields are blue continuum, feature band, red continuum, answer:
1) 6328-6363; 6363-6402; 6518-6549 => 3.65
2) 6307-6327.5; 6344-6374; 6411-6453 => -0.63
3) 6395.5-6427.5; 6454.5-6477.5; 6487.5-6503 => -2.15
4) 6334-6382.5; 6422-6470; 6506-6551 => 1.13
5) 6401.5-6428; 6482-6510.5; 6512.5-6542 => 1.99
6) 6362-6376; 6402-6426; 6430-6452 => -0.90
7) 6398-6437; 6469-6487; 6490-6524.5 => -1.16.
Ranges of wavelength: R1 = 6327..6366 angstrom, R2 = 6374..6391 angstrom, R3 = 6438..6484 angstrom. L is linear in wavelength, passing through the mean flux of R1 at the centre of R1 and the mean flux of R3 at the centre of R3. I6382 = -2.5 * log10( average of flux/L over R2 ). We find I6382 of 0.153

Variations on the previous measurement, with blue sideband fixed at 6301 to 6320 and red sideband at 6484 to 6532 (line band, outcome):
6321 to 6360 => -0.048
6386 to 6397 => 0.129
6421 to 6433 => -0.009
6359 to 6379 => 0.002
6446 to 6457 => -0.007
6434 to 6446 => 0.018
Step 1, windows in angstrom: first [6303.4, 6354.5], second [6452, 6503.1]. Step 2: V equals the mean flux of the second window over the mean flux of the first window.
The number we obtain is 1.29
